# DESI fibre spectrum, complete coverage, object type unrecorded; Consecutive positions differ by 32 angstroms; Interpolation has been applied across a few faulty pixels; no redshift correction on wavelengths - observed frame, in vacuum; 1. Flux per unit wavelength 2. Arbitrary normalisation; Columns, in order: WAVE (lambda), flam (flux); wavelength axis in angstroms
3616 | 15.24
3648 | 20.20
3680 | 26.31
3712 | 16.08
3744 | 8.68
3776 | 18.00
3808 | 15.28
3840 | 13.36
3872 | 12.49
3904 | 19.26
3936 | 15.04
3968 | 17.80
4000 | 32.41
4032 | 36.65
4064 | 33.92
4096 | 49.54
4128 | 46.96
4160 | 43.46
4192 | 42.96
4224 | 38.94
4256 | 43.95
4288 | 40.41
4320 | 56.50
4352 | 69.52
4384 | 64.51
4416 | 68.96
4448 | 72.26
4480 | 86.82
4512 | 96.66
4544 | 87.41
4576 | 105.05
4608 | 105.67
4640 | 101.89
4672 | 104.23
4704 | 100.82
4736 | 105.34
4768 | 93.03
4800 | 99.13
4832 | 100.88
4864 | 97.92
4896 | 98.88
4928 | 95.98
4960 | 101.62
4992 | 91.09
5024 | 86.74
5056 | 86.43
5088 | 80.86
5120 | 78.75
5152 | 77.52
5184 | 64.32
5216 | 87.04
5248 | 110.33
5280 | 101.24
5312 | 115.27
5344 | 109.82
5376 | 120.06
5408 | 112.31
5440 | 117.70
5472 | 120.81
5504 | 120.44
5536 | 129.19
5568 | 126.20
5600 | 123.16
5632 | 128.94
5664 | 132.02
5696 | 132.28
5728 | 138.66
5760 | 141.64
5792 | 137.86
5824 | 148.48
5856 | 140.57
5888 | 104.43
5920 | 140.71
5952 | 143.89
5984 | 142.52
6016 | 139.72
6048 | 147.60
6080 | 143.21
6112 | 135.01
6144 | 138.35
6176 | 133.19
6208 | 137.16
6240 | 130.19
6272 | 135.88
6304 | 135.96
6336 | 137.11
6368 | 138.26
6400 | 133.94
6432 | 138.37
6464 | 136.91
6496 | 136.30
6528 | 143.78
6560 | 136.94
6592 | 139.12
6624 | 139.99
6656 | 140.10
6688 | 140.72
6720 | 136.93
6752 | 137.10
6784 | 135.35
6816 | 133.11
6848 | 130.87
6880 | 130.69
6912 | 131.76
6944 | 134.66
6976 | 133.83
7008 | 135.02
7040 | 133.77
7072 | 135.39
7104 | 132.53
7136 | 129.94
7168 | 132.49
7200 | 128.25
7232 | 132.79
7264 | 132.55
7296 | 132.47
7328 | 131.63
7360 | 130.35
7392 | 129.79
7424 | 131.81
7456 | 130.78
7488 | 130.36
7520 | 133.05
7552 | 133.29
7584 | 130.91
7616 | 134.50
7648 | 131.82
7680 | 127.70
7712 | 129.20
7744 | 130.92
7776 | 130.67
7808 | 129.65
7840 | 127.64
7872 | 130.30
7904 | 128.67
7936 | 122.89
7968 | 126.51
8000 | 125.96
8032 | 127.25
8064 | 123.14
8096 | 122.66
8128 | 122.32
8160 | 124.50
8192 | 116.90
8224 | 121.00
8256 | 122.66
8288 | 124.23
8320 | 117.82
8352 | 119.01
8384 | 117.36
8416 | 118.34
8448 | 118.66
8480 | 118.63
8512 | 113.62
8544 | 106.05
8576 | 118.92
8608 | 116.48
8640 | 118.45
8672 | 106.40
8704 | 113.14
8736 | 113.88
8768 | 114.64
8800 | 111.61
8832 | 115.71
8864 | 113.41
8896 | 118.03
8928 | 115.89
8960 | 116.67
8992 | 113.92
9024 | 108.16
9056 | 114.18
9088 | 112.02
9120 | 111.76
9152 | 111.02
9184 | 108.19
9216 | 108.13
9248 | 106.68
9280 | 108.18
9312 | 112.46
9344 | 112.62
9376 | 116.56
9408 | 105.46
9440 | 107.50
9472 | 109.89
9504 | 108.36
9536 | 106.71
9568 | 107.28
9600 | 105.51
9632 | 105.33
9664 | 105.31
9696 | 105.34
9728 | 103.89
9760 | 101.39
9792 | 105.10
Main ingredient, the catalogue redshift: 0.00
